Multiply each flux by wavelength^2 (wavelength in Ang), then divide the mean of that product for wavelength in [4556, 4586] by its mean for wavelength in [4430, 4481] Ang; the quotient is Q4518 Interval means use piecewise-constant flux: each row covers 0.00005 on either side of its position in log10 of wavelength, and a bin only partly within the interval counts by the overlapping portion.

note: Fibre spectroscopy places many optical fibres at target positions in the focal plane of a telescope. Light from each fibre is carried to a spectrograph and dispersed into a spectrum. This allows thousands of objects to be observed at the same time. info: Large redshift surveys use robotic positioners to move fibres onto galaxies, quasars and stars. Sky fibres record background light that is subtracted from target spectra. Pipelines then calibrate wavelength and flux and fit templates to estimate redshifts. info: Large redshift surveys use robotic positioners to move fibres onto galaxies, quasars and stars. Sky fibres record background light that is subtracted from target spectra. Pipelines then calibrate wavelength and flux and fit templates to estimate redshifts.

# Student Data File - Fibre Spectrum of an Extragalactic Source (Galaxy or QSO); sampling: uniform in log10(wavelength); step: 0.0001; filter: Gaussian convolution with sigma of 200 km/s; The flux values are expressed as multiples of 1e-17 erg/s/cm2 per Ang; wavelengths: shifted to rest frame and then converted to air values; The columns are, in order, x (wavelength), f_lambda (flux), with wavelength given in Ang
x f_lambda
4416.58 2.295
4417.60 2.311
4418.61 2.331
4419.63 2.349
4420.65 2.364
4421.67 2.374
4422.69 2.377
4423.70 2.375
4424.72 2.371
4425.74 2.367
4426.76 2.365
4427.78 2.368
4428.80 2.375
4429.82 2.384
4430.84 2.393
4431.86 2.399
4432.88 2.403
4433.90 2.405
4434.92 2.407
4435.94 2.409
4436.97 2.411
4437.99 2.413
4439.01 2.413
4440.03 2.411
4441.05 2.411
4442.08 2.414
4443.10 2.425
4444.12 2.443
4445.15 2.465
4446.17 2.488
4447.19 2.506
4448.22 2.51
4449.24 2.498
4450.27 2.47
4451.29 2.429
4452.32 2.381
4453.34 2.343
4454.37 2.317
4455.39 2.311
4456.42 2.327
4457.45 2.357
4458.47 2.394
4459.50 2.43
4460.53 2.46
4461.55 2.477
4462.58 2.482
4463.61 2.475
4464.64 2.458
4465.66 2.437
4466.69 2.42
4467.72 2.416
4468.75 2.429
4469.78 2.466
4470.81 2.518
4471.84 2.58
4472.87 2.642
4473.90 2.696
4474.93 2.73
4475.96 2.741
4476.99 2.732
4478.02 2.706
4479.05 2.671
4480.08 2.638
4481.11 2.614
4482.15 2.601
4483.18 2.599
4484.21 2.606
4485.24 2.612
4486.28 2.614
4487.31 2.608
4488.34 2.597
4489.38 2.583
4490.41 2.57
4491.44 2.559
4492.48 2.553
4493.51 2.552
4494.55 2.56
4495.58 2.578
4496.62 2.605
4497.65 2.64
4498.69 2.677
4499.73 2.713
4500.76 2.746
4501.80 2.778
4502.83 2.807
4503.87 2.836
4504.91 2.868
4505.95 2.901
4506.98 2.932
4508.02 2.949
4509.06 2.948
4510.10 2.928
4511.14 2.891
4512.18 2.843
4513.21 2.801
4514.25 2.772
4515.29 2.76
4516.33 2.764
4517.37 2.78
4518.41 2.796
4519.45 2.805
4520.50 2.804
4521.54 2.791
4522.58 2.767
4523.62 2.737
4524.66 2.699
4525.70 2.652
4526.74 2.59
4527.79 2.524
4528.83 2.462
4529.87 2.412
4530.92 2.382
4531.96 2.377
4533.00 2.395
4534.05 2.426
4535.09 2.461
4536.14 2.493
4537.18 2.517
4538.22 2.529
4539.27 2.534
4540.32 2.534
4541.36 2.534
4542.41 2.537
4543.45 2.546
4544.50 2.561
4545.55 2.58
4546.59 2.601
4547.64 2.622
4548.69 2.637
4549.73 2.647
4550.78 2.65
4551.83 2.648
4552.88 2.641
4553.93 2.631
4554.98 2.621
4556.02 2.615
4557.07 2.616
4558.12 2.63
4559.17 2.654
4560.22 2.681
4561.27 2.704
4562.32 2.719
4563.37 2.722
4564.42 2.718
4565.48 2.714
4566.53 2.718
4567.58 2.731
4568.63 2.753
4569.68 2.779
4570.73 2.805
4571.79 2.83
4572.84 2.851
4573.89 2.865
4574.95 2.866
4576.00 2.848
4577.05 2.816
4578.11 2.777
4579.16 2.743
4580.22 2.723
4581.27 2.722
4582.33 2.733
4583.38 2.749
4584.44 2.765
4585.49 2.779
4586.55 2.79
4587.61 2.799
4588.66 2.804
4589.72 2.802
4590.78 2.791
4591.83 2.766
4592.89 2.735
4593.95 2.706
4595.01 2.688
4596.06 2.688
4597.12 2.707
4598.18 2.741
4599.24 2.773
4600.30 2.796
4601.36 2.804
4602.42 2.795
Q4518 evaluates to 1.17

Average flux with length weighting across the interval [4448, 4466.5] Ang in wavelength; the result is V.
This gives 2.42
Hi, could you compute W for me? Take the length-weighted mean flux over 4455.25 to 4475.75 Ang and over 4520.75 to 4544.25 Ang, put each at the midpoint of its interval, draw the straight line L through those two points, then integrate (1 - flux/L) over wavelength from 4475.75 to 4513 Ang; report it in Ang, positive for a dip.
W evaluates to -2.91 Ang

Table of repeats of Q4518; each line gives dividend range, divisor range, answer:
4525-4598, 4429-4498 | 1.11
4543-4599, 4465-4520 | 1.05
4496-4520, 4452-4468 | 1.19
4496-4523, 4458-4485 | 1.12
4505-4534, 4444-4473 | 1.14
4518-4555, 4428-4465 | 1.11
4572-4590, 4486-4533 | 1.07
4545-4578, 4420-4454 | 1.19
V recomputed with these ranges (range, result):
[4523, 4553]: 2.55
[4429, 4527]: 2.59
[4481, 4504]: 2.63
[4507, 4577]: 2.68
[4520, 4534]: 2.58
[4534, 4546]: 2.52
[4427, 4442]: 2.4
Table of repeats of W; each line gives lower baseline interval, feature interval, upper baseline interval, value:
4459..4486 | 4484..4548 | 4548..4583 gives -0.5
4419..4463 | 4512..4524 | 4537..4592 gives -0.9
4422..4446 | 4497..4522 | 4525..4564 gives -2.9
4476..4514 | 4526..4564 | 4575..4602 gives 2.3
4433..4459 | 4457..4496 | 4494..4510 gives 0.8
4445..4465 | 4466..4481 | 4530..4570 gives -0.8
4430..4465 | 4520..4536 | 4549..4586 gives 0.4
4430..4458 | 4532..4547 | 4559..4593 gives 0.9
